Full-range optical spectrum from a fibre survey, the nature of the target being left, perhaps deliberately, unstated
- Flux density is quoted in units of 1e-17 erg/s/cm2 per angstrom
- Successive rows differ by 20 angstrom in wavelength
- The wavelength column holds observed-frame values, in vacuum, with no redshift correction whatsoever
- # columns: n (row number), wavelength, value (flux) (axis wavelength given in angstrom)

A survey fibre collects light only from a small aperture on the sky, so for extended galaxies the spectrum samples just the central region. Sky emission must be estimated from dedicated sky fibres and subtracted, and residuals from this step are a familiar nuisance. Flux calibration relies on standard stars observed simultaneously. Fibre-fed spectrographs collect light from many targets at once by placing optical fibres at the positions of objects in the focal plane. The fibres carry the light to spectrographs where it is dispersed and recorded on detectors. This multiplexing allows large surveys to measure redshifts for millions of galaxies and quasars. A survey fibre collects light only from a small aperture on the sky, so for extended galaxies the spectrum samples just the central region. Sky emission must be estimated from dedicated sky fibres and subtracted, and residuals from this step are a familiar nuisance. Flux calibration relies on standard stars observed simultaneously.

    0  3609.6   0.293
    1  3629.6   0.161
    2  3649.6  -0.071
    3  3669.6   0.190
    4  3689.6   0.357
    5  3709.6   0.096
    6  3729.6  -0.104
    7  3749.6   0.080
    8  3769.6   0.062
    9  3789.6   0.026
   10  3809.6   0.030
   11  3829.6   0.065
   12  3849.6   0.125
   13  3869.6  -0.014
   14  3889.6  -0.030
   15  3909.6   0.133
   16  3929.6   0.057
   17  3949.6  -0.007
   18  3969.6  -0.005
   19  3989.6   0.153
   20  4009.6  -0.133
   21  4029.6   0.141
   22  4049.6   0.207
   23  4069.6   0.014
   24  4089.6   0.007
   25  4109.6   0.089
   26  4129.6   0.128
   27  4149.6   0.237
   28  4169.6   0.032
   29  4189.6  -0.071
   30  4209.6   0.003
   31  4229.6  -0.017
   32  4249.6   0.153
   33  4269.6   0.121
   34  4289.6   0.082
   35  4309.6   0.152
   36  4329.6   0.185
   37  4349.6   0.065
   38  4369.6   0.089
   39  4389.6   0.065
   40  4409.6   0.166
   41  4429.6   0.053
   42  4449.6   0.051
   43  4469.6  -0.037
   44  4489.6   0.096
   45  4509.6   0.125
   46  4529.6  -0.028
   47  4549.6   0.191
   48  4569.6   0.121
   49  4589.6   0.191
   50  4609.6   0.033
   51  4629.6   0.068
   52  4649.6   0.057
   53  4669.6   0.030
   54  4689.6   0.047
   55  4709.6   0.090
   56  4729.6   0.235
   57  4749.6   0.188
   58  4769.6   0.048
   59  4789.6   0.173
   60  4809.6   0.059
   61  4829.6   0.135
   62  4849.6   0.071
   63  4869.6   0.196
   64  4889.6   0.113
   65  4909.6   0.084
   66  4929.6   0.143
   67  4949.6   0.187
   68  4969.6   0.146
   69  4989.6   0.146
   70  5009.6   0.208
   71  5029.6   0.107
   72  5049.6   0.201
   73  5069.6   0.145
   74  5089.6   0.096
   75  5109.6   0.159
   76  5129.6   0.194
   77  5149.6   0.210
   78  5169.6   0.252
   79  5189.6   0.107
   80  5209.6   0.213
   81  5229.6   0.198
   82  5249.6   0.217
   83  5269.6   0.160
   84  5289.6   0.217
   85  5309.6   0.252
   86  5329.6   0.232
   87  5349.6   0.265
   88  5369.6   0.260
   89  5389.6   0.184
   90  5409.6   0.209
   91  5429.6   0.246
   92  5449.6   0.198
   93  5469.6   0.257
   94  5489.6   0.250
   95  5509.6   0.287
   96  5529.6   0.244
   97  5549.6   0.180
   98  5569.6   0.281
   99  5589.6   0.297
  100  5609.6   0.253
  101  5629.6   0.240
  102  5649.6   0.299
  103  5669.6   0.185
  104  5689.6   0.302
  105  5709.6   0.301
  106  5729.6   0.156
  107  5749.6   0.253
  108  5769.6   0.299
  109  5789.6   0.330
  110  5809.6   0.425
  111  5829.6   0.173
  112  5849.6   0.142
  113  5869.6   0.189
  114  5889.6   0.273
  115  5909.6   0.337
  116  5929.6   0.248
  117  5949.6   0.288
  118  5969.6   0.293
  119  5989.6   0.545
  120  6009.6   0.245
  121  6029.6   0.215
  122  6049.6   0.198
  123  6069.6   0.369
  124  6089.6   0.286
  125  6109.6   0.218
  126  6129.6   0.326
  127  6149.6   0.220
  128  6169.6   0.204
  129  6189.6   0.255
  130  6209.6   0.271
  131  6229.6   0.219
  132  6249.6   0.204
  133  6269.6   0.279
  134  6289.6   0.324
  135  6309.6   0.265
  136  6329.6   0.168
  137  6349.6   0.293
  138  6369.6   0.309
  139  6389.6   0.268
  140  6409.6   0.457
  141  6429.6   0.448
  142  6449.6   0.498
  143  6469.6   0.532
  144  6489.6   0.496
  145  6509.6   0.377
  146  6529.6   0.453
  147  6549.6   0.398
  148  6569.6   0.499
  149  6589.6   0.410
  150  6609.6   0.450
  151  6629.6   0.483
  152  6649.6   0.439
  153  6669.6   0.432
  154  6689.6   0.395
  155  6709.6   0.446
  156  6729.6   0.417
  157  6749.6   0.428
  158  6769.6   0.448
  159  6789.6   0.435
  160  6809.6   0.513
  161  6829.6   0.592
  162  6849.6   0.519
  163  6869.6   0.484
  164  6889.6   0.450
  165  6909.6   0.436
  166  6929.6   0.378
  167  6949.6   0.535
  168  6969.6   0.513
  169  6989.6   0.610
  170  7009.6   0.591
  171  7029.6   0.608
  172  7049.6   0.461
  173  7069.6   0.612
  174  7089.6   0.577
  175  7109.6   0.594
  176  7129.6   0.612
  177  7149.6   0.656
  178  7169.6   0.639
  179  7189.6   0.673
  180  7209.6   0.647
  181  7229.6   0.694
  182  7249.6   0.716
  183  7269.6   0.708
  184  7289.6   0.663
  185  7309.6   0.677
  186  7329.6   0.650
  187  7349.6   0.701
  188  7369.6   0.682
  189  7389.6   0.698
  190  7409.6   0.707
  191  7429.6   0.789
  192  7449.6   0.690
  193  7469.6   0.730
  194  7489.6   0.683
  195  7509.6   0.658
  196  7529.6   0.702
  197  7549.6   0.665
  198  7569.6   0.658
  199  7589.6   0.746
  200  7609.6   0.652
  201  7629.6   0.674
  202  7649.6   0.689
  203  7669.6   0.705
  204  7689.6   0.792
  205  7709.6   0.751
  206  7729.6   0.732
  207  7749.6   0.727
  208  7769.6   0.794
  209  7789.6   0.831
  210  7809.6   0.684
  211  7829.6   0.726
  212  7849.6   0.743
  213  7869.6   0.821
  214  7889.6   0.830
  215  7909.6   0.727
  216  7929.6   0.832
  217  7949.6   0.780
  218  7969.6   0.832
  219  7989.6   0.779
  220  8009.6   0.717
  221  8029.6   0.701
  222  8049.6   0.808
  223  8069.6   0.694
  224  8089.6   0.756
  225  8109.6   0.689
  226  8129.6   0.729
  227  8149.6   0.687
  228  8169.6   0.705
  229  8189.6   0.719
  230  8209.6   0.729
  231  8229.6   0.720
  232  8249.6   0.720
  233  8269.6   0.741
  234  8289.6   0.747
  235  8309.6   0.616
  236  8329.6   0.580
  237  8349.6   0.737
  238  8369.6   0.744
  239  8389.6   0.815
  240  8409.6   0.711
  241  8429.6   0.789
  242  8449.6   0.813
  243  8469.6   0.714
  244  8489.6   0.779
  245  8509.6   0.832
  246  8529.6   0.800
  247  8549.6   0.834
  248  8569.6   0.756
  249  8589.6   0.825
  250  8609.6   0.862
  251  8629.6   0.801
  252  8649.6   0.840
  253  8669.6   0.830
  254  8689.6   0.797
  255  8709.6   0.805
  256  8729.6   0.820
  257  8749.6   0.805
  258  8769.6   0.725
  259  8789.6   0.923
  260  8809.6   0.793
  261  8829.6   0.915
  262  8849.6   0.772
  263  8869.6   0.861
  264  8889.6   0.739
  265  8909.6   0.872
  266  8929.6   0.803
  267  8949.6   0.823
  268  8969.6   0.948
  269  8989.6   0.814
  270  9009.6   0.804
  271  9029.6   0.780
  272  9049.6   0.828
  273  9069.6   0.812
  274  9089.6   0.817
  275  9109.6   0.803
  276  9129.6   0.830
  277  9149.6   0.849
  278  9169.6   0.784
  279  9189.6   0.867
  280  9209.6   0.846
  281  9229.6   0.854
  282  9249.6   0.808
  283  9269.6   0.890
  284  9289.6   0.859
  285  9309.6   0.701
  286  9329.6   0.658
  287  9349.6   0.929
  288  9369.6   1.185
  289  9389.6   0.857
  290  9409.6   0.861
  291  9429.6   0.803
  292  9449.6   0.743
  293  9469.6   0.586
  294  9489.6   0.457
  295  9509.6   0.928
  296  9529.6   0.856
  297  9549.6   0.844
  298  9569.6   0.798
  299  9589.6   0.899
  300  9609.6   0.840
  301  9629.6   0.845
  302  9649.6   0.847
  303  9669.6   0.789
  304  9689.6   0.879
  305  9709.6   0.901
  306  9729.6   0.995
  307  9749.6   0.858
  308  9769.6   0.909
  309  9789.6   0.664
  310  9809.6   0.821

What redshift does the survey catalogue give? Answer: 0.61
